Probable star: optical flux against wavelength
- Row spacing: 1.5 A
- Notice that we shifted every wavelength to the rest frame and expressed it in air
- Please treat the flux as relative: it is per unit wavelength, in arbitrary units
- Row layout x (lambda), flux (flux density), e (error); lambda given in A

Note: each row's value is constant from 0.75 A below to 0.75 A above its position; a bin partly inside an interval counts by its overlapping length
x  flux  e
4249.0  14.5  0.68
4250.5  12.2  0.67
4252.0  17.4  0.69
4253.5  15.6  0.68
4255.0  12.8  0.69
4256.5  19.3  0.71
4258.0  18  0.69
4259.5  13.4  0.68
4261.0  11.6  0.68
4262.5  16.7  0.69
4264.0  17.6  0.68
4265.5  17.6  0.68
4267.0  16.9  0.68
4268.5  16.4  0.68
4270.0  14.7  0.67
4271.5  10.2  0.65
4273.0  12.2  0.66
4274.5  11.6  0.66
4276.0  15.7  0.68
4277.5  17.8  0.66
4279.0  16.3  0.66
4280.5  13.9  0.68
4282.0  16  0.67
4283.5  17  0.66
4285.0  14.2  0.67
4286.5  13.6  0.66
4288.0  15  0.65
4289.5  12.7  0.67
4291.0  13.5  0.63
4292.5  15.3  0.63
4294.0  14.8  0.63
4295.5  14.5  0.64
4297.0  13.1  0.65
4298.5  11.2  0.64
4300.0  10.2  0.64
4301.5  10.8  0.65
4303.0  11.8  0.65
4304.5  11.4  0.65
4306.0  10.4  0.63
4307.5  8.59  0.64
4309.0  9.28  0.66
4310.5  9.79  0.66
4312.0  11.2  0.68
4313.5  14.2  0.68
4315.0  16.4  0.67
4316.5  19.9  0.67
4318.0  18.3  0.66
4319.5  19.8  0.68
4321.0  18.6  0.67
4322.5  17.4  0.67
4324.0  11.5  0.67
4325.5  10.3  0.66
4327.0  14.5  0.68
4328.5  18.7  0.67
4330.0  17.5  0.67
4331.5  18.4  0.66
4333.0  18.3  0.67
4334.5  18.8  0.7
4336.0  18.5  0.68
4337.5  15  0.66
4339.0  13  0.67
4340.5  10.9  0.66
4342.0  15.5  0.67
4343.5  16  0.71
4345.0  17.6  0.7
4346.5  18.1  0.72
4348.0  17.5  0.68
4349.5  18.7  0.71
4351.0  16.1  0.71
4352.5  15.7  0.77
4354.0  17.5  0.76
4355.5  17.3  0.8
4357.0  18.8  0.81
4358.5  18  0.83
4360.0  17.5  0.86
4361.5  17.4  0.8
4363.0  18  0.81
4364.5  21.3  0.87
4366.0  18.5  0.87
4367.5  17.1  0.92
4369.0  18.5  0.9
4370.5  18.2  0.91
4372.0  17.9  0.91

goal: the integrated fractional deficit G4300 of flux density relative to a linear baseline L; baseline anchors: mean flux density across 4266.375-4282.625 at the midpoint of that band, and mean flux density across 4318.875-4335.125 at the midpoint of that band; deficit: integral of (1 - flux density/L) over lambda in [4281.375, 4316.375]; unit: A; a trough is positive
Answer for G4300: 5.9 A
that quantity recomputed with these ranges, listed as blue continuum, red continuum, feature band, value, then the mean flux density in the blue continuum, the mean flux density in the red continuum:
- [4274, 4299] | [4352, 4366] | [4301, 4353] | 4.5 A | 14.5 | 18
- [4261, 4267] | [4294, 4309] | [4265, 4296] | -1.2 A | 16.5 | 11.4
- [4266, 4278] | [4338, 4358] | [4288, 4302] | 1.8 A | 14.4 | 16.4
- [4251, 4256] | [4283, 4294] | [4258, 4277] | 0.3 A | 15.3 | 14.4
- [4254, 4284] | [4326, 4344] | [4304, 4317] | 3.0 A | 15.3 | 16.2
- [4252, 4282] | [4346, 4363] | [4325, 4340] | 0.6 A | 15.2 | 17.5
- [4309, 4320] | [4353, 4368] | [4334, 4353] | 0.9 A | 15.1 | 18.1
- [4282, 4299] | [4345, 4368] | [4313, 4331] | -0.6 A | 14.2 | 17.8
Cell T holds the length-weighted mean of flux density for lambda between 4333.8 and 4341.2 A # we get 15.2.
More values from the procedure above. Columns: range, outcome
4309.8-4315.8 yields 13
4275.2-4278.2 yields 16.6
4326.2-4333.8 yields 17.4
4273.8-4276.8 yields 13.8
